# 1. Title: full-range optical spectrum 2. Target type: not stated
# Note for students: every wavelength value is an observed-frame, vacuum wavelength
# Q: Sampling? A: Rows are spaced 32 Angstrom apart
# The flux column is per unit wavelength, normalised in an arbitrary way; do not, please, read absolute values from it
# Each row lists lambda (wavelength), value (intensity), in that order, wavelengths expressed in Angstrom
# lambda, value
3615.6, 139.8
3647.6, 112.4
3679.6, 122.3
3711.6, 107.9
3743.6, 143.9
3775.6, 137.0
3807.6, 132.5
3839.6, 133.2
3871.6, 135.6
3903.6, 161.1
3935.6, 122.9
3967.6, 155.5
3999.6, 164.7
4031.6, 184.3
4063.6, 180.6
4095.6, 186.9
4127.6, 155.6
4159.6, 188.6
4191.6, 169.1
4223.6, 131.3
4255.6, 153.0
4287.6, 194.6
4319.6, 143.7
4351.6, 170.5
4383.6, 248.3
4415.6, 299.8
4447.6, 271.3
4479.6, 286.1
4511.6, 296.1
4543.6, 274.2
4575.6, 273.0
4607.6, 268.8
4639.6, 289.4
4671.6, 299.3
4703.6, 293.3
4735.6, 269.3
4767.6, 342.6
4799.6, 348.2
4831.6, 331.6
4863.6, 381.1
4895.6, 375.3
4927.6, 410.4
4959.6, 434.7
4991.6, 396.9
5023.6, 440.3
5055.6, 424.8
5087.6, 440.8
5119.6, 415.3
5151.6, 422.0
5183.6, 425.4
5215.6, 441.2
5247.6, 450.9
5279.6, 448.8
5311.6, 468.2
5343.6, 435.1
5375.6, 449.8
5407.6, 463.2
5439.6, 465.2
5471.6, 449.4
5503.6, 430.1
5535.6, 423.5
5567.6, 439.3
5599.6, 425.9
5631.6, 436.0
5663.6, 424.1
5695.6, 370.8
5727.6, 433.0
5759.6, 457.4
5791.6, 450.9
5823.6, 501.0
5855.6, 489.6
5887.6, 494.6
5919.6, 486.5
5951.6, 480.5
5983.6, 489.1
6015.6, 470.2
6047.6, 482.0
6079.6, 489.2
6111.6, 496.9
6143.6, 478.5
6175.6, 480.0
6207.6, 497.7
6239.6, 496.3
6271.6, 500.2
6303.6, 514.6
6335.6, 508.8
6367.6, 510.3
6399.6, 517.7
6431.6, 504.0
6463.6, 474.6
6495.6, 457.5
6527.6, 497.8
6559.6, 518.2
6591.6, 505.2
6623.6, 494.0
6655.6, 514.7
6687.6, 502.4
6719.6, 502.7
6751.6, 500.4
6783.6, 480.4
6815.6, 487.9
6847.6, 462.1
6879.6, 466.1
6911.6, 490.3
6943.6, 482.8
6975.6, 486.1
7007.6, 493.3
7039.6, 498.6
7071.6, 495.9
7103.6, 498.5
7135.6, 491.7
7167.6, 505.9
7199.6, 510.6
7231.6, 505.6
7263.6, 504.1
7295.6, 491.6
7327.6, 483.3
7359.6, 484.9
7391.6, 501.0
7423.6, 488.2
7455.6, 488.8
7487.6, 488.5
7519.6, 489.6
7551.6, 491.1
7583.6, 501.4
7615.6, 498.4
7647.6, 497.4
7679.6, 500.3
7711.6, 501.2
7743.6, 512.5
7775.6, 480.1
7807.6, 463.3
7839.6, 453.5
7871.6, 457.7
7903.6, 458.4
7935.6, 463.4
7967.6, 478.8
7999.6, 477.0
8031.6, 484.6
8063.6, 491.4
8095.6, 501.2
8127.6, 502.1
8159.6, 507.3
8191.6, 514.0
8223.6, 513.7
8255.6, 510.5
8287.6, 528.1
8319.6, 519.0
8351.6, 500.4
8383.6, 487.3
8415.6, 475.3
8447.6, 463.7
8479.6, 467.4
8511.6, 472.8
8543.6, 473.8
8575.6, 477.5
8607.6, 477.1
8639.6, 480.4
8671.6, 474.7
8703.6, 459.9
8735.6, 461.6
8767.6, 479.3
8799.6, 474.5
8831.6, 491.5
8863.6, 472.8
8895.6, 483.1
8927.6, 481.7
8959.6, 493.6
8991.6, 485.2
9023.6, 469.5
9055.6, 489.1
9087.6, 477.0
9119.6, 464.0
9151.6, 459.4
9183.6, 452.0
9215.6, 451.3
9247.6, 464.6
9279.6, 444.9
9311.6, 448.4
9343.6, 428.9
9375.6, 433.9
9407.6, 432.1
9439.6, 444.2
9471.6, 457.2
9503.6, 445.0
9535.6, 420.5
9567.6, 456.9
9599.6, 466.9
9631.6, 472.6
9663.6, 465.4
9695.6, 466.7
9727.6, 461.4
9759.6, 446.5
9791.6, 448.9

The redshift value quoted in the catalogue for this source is 0.099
